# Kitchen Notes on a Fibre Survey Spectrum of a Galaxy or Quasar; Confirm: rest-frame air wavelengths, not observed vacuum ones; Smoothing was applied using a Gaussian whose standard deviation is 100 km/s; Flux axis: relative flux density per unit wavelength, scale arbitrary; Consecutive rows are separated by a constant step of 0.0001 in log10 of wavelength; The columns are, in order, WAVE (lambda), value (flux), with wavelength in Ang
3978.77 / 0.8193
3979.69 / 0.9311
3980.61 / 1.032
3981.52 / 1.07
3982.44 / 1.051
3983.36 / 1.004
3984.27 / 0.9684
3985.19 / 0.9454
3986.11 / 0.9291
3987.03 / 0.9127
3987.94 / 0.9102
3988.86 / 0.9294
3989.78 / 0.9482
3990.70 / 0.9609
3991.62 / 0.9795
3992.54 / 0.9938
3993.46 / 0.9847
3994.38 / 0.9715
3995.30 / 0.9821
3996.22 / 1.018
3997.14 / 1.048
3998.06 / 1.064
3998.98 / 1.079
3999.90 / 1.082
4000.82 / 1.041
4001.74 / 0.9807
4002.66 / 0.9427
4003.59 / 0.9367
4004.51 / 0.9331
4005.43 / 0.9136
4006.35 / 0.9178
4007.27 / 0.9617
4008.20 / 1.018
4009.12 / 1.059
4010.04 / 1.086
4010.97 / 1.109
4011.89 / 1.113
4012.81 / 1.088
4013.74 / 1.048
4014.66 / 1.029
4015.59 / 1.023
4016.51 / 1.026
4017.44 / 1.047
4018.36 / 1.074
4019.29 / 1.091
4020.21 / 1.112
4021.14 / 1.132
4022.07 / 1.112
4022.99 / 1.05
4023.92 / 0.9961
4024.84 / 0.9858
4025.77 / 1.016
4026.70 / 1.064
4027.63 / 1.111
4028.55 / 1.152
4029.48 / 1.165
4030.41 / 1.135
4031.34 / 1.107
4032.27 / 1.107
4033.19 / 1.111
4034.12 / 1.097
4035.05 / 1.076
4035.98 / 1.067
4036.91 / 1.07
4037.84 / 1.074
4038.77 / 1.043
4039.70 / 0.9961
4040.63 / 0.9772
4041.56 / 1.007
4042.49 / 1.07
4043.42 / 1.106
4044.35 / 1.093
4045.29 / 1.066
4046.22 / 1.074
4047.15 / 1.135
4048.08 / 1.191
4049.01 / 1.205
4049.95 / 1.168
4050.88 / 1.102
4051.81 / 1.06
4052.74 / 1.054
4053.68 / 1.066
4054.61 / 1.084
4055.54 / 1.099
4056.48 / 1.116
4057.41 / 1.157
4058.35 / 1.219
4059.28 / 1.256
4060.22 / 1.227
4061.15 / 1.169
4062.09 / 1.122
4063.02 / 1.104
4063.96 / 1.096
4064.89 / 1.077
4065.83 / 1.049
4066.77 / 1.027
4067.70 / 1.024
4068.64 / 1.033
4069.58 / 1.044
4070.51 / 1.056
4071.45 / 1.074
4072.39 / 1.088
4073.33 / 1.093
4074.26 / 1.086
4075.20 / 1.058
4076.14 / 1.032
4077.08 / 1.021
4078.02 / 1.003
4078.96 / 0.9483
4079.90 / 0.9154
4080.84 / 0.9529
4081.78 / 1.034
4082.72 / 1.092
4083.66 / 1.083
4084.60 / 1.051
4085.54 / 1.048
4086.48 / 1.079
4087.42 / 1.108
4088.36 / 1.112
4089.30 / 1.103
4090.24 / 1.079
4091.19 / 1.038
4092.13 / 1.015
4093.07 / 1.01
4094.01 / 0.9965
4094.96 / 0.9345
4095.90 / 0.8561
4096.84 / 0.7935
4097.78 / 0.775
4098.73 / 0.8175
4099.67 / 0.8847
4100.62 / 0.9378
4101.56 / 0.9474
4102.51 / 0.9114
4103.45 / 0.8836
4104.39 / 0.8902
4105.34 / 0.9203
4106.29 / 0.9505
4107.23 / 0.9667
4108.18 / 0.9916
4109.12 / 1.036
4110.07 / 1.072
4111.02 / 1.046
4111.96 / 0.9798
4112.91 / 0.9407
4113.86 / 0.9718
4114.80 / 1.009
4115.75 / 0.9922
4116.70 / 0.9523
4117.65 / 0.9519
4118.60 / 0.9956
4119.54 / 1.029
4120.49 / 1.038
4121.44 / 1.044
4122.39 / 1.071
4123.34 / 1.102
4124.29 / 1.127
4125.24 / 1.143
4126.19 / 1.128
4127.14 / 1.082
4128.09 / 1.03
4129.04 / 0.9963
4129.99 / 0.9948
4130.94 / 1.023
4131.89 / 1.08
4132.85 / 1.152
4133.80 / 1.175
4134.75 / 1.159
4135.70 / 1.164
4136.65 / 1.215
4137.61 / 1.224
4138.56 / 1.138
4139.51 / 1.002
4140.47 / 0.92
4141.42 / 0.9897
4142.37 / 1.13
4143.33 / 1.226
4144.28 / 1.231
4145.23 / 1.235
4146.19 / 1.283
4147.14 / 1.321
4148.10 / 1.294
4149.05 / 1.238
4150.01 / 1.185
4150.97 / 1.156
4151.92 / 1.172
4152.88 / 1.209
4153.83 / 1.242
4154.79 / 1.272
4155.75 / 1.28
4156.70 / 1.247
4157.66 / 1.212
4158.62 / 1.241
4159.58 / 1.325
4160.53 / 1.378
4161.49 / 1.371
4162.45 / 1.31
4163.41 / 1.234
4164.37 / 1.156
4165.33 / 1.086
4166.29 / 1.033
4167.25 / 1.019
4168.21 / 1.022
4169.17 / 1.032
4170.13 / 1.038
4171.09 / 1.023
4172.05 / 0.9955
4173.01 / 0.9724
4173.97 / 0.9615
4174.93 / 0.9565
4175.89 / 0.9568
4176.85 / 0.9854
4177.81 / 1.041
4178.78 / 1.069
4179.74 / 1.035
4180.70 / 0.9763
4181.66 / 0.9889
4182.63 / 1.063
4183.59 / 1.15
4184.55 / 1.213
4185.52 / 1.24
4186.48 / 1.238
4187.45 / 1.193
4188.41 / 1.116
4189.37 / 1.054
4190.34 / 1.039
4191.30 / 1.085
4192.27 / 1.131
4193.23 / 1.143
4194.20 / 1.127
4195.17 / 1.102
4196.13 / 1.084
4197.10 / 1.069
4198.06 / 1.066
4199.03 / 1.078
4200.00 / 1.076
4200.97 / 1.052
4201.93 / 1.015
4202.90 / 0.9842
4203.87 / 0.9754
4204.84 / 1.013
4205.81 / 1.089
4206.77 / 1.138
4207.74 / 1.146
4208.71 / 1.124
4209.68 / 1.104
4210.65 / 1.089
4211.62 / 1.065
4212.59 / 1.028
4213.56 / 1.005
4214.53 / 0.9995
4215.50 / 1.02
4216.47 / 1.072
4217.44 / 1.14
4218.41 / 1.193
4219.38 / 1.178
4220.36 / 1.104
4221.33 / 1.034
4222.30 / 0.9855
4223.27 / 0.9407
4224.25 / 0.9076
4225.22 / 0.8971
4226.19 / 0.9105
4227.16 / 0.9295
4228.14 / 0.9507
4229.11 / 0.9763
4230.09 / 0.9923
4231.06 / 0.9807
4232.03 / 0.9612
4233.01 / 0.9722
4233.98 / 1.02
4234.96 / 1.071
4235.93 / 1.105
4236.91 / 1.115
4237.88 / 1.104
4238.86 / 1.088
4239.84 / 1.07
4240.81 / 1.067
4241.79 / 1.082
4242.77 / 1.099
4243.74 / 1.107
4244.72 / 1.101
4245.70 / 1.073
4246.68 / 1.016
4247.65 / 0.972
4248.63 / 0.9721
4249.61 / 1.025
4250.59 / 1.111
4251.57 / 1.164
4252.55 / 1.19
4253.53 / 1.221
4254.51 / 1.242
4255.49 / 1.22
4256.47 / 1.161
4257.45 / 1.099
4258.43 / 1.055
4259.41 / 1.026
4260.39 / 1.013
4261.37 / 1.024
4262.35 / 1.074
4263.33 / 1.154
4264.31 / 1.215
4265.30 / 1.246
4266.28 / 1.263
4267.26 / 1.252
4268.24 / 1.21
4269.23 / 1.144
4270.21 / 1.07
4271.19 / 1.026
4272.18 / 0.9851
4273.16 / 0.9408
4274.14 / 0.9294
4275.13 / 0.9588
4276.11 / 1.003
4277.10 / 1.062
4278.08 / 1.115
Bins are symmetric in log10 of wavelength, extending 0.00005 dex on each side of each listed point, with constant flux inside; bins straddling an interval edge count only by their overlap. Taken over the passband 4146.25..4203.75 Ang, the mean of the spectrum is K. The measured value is 1.12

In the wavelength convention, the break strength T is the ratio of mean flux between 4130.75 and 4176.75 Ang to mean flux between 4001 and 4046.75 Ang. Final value 1.1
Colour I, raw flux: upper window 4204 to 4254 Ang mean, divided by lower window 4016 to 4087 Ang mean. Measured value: 0.98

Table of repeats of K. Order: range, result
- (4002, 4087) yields 1.07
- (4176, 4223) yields 1.08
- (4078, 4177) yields 1.07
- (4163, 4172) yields 1.07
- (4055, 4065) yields 1.15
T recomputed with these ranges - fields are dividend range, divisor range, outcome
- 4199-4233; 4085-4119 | 1.06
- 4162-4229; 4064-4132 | 1.05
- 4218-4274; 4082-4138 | 1.05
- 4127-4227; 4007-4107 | 1.05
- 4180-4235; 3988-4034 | 1.02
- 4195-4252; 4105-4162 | 0.94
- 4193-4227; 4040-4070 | 0.96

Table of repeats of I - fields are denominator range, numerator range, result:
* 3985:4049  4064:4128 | 0.97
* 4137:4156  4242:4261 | 0.93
